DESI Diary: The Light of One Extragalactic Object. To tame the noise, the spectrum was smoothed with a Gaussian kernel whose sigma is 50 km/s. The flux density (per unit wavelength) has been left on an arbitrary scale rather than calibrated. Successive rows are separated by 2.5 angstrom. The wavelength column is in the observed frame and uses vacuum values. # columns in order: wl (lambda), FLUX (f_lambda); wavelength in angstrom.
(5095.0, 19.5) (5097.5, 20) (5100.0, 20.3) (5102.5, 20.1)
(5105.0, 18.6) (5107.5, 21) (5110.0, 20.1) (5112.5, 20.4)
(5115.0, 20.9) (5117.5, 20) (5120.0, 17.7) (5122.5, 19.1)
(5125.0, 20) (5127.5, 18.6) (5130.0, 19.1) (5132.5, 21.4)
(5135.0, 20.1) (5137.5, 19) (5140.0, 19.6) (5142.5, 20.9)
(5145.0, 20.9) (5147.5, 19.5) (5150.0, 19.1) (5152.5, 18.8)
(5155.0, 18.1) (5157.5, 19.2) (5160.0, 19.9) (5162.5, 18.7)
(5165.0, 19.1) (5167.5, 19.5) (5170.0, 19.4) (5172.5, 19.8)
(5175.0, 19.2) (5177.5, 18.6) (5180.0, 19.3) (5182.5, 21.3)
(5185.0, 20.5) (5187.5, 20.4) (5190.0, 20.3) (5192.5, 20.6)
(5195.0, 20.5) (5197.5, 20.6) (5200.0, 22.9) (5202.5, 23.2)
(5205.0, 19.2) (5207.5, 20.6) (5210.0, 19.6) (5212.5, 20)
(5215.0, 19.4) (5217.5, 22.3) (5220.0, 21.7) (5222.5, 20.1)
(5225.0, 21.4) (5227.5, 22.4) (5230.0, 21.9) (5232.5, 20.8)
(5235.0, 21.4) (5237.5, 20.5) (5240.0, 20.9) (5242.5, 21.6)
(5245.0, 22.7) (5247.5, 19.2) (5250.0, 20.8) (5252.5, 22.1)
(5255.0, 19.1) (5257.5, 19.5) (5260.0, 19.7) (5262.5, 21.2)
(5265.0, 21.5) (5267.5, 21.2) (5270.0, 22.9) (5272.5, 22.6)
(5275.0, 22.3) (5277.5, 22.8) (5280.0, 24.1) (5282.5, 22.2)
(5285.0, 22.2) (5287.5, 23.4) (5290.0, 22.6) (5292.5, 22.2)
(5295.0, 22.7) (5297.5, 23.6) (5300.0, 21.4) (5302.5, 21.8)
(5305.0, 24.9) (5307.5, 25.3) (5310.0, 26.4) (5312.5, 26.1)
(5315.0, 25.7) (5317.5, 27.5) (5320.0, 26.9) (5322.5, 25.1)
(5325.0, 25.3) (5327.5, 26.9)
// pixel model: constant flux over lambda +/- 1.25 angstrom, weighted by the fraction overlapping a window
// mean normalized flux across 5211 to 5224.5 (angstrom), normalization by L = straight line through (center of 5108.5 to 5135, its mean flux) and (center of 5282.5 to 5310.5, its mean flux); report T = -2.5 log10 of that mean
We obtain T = 0.05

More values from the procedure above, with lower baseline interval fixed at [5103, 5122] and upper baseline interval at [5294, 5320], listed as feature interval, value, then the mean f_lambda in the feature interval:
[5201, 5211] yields 0.07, 20.7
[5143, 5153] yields 0.05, 19.7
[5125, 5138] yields 0.03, 19.7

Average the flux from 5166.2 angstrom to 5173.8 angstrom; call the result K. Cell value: 19.6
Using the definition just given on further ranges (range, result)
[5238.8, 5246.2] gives 21.7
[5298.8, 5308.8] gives 23.4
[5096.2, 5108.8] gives 20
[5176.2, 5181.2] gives 18.9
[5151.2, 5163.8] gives 18.9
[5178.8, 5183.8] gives 20.3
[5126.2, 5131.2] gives 18.9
